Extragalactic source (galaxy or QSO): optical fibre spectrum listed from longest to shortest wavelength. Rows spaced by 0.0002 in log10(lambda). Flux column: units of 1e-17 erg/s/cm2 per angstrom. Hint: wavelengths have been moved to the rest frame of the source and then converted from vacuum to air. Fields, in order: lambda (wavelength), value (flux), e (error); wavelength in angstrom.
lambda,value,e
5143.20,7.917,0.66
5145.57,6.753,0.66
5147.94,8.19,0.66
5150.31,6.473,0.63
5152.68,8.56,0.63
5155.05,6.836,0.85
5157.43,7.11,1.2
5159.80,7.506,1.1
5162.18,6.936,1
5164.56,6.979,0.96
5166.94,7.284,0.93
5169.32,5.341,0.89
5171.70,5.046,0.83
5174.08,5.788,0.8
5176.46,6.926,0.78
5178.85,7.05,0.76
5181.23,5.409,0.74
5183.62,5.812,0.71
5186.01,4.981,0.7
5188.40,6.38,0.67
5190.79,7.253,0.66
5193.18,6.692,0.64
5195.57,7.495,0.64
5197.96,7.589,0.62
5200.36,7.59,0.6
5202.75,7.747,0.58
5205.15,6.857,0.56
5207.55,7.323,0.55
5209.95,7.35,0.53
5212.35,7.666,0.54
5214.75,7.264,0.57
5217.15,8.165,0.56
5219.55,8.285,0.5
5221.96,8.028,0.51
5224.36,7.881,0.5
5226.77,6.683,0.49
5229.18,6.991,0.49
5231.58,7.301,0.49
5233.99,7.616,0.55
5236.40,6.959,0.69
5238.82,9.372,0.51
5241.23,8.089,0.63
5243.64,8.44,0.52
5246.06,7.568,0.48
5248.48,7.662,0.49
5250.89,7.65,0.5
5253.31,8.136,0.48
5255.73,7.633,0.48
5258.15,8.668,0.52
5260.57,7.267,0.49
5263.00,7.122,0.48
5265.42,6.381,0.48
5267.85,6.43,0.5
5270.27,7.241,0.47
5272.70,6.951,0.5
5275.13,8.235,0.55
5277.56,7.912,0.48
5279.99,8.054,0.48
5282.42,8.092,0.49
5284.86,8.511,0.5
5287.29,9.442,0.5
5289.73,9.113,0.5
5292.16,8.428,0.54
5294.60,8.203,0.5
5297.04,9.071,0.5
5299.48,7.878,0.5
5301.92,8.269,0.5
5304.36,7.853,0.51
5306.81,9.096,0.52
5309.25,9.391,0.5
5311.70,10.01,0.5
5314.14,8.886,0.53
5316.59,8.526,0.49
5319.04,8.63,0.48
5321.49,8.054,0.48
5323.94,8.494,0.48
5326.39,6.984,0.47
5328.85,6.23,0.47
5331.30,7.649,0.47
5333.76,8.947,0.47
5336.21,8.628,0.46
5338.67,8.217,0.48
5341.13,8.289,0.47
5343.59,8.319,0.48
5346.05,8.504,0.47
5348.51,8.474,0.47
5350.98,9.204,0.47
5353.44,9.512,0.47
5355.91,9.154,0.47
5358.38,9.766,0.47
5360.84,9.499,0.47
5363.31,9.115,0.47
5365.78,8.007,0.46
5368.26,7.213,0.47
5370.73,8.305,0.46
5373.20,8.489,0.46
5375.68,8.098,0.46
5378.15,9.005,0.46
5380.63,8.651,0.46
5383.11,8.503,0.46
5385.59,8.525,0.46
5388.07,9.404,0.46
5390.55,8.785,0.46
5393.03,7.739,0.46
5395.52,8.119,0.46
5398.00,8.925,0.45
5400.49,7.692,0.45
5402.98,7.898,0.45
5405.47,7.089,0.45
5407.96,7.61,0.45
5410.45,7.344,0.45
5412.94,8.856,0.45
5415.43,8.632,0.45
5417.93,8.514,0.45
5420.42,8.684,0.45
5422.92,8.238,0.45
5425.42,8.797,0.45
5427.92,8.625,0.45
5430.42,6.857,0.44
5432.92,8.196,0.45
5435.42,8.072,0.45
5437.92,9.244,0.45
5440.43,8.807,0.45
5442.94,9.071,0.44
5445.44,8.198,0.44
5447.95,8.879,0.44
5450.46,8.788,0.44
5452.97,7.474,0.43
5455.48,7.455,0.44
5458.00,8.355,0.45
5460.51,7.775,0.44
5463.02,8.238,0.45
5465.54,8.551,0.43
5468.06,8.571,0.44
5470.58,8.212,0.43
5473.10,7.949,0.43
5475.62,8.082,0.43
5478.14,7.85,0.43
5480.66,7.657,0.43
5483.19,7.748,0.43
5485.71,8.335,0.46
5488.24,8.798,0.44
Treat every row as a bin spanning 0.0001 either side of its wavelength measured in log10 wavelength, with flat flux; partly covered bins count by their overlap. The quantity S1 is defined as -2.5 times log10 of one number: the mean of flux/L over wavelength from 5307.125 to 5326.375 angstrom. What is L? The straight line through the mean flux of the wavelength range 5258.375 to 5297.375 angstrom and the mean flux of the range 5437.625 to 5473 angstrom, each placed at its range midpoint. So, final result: -0.10 mag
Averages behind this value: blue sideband 7.9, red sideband 8.36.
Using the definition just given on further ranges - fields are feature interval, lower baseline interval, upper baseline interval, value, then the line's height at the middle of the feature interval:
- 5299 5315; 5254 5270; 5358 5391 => -0.13 mag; 7.82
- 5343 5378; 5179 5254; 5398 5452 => -0.09 mag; 8.01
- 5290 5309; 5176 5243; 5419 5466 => -0.11 mag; 7.67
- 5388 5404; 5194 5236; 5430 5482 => -0.03 mag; 8.04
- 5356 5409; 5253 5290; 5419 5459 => -0.03 mag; 8.16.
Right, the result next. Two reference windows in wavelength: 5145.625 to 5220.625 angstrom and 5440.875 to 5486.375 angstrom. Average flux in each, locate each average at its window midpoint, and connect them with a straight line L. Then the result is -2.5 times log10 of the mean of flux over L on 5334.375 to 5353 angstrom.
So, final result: -0.12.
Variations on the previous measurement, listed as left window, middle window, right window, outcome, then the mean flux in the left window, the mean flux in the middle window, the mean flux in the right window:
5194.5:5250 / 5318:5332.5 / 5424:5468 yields 0.041 mag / 7.65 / 7.66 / 8.32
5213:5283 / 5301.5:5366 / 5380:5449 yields -0.076 mag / 7.65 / 8.6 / 8.35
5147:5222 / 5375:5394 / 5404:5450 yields -0.069 mag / 6.98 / 8.62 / 8.32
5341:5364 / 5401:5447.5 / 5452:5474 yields 0.017 mag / 9.02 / 8.27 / 8.07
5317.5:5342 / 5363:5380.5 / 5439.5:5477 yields -0.025 mag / 8.01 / 8.3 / 8.29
